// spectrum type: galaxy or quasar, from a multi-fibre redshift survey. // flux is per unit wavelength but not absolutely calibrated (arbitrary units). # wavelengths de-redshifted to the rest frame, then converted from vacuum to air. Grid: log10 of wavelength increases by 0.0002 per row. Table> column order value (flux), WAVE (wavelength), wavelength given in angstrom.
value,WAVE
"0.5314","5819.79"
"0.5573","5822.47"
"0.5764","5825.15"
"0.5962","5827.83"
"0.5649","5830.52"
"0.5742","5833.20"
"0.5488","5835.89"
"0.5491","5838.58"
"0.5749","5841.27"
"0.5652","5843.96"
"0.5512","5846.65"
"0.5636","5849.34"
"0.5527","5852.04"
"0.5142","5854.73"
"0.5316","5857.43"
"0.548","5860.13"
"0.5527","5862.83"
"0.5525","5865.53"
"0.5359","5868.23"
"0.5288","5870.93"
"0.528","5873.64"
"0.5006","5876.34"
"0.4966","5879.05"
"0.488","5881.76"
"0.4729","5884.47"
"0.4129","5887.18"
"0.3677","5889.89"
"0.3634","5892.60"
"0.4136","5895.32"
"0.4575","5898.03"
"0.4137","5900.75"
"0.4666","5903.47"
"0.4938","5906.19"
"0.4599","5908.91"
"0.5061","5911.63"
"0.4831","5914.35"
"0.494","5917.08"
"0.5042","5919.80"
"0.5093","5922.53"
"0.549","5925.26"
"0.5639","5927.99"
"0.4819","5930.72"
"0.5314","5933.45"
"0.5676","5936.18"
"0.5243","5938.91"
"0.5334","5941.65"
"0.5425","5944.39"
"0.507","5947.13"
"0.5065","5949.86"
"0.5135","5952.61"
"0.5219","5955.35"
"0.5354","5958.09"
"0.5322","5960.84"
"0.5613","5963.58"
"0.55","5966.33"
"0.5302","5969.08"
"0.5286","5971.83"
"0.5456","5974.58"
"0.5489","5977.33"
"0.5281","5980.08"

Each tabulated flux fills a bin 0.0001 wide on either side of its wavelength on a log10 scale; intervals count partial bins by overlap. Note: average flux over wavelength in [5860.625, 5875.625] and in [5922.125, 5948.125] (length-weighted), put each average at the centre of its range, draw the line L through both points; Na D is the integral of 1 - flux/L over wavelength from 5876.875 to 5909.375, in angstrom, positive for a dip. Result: 5.6 angstrom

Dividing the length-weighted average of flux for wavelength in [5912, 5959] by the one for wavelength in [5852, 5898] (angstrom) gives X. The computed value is 1.07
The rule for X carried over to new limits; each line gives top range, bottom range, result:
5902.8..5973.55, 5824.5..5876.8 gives 0.94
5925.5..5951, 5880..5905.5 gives 1.23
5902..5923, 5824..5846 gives 0.86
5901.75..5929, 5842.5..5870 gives 0.92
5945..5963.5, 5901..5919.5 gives 1.09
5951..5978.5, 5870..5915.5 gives 1.16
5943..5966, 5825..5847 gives 0.93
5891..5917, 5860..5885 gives 0.87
